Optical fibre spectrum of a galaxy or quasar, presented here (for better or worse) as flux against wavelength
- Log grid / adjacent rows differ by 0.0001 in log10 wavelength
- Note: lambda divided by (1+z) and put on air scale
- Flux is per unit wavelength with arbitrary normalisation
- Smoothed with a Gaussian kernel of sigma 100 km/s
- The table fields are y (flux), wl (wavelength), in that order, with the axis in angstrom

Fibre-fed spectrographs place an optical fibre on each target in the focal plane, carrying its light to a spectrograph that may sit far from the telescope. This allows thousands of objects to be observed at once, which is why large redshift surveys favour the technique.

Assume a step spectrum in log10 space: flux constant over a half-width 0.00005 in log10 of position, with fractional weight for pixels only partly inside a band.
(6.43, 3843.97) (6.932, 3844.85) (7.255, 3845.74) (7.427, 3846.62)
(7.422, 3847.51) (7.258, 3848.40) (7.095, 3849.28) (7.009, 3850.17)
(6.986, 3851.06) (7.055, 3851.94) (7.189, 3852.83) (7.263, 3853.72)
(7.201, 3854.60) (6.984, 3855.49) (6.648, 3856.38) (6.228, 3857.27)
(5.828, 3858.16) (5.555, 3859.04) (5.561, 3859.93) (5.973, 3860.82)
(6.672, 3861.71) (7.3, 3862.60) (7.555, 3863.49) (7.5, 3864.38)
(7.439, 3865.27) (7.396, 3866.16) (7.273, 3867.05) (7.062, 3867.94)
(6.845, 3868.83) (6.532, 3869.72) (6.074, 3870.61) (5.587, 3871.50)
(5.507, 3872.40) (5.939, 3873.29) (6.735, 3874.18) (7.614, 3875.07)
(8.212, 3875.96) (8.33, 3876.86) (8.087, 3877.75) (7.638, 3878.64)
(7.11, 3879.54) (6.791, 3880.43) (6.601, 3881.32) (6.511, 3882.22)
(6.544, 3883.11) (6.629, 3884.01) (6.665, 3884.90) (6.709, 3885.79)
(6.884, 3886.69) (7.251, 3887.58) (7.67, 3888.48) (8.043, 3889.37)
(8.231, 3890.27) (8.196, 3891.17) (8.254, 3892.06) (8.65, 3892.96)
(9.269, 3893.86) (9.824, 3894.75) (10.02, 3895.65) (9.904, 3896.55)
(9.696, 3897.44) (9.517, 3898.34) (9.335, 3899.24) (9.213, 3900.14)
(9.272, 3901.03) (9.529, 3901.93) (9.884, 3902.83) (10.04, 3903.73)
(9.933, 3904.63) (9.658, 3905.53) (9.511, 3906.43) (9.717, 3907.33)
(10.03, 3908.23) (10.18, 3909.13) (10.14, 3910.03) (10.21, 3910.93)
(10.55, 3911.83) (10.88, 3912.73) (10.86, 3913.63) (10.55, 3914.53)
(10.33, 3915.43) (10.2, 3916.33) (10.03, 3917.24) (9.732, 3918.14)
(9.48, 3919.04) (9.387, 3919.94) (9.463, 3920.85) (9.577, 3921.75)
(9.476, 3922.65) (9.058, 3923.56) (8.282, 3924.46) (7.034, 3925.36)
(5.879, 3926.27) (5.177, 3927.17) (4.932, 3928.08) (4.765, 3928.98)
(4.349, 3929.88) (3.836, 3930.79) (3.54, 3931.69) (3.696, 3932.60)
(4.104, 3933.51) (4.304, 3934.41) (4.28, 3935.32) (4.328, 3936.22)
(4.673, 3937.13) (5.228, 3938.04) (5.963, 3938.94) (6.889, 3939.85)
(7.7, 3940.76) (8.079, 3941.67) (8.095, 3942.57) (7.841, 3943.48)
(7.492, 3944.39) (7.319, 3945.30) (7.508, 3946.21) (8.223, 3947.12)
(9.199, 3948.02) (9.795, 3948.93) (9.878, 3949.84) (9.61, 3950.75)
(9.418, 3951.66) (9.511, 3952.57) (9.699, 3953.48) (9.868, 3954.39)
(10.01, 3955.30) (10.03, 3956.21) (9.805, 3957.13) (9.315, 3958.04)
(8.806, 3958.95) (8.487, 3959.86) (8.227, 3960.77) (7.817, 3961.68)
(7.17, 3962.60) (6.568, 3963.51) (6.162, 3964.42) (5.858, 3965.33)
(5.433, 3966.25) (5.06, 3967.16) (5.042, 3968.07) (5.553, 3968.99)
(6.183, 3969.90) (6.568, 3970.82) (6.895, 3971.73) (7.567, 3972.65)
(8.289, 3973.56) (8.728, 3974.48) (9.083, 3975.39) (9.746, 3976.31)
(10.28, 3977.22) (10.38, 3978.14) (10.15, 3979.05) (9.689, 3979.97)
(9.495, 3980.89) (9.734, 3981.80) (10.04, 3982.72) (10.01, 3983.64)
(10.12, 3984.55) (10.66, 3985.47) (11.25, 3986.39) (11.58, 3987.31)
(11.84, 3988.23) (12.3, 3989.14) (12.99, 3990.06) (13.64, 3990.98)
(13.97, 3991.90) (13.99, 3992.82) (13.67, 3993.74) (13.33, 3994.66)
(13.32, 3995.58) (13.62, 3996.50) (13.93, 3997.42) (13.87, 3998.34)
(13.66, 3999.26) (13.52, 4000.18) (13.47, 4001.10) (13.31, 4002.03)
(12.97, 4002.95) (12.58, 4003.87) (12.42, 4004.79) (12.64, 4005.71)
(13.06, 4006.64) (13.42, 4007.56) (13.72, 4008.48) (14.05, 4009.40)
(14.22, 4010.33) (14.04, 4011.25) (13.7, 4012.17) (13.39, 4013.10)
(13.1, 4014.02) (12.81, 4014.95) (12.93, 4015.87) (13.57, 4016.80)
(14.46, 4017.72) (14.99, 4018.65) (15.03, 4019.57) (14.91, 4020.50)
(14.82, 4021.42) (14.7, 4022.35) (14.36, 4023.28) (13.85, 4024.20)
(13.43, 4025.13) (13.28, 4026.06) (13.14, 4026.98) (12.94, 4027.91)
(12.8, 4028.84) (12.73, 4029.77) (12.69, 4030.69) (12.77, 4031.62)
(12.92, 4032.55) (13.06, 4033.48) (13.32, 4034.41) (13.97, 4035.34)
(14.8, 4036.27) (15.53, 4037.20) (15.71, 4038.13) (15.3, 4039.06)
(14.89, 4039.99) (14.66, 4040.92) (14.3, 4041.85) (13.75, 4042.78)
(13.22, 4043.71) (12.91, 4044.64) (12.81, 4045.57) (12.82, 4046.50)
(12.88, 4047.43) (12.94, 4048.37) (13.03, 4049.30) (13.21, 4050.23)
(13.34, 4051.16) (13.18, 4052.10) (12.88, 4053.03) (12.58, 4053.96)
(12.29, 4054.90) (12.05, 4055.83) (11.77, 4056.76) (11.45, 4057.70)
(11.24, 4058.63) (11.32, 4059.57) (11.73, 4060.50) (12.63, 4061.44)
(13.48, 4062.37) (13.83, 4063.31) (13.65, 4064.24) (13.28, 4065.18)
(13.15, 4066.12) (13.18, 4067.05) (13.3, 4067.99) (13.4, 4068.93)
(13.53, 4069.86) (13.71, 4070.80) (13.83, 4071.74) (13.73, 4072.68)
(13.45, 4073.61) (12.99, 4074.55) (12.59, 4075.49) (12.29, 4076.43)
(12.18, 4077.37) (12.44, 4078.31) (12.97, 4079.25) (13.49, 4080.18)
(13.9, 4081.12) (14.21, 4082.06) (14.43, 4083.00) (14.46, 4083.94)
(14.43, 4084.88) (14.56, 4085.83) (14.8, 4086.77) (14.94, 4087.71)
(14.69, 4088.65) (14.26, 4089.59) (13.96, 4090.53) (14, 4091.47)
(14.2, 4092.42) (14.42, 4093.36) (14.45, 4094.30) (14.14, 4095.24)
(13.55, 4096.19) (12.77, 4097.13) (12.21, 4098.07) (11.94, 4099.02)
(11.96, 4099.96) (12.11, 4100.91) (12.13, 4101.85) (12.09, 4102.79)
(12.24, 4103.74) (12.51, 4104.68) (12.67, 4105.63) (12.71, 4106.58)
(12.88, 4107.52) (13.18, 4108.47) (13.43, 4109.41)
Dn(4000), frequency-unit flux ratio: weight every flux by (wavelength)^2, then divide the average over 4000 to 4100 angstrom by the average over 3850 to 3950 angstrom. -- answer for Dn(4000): 1.9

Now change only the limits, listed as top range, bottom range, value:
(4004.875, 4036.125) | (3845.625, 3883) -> 2.13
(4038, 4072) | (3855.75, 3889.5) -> 2.10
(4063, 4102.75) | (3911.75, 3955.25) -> 1.89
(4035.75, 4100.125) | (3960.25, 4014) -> 1.29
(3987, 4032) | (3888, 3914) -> 1.49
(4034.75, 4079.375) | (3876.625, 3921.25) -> 1.60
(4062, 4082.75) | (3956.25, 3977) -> 1.88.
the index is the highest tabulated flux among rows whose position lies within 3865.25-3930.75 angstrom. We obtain 10.88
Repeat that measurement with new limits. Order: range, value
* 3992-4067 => 15.71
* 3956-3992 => 13.97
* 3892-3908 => 10.04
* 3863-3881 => 8.33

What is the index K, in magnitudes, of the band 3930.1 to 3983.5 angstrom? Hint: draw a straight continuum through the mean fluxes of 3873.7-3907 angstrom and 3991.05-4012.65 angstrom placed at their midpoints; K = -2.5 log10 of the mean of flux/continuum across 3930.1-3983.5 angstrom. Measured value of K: 0.44 mag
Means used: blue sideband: 8.33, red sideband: 13.5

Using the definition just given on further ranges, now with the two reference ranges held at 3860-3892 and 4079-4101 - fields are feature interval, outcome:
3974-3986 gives 0.05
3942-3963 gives 0.08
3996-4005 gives -0.21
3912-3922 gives -0.20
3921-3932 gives 0.31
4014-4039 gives -0.17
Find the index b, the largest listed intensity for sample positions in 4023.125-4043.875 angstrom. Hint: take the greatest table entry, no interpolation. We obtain 15.71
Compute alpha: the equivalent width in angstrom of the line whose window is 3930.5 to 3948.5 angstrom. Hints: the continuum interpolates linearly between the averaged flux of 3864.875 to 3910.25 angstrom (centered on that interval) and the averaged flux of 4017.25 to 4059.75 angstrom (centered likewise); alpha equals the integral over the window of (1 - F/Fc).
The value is 6.9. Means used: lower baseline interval 8.11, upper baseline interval 13.5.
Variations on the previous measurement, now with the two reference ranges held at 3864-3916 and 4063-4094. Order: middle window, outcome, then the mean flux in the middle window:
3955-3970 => 4.3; 7.38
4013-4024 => -1.9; 14.1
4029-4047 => -1.7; 13.8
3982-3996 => -1.2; 12.1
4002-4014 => -1.7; 13.3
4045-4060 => 0.5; 12.5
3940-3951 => 1.8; 8.33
